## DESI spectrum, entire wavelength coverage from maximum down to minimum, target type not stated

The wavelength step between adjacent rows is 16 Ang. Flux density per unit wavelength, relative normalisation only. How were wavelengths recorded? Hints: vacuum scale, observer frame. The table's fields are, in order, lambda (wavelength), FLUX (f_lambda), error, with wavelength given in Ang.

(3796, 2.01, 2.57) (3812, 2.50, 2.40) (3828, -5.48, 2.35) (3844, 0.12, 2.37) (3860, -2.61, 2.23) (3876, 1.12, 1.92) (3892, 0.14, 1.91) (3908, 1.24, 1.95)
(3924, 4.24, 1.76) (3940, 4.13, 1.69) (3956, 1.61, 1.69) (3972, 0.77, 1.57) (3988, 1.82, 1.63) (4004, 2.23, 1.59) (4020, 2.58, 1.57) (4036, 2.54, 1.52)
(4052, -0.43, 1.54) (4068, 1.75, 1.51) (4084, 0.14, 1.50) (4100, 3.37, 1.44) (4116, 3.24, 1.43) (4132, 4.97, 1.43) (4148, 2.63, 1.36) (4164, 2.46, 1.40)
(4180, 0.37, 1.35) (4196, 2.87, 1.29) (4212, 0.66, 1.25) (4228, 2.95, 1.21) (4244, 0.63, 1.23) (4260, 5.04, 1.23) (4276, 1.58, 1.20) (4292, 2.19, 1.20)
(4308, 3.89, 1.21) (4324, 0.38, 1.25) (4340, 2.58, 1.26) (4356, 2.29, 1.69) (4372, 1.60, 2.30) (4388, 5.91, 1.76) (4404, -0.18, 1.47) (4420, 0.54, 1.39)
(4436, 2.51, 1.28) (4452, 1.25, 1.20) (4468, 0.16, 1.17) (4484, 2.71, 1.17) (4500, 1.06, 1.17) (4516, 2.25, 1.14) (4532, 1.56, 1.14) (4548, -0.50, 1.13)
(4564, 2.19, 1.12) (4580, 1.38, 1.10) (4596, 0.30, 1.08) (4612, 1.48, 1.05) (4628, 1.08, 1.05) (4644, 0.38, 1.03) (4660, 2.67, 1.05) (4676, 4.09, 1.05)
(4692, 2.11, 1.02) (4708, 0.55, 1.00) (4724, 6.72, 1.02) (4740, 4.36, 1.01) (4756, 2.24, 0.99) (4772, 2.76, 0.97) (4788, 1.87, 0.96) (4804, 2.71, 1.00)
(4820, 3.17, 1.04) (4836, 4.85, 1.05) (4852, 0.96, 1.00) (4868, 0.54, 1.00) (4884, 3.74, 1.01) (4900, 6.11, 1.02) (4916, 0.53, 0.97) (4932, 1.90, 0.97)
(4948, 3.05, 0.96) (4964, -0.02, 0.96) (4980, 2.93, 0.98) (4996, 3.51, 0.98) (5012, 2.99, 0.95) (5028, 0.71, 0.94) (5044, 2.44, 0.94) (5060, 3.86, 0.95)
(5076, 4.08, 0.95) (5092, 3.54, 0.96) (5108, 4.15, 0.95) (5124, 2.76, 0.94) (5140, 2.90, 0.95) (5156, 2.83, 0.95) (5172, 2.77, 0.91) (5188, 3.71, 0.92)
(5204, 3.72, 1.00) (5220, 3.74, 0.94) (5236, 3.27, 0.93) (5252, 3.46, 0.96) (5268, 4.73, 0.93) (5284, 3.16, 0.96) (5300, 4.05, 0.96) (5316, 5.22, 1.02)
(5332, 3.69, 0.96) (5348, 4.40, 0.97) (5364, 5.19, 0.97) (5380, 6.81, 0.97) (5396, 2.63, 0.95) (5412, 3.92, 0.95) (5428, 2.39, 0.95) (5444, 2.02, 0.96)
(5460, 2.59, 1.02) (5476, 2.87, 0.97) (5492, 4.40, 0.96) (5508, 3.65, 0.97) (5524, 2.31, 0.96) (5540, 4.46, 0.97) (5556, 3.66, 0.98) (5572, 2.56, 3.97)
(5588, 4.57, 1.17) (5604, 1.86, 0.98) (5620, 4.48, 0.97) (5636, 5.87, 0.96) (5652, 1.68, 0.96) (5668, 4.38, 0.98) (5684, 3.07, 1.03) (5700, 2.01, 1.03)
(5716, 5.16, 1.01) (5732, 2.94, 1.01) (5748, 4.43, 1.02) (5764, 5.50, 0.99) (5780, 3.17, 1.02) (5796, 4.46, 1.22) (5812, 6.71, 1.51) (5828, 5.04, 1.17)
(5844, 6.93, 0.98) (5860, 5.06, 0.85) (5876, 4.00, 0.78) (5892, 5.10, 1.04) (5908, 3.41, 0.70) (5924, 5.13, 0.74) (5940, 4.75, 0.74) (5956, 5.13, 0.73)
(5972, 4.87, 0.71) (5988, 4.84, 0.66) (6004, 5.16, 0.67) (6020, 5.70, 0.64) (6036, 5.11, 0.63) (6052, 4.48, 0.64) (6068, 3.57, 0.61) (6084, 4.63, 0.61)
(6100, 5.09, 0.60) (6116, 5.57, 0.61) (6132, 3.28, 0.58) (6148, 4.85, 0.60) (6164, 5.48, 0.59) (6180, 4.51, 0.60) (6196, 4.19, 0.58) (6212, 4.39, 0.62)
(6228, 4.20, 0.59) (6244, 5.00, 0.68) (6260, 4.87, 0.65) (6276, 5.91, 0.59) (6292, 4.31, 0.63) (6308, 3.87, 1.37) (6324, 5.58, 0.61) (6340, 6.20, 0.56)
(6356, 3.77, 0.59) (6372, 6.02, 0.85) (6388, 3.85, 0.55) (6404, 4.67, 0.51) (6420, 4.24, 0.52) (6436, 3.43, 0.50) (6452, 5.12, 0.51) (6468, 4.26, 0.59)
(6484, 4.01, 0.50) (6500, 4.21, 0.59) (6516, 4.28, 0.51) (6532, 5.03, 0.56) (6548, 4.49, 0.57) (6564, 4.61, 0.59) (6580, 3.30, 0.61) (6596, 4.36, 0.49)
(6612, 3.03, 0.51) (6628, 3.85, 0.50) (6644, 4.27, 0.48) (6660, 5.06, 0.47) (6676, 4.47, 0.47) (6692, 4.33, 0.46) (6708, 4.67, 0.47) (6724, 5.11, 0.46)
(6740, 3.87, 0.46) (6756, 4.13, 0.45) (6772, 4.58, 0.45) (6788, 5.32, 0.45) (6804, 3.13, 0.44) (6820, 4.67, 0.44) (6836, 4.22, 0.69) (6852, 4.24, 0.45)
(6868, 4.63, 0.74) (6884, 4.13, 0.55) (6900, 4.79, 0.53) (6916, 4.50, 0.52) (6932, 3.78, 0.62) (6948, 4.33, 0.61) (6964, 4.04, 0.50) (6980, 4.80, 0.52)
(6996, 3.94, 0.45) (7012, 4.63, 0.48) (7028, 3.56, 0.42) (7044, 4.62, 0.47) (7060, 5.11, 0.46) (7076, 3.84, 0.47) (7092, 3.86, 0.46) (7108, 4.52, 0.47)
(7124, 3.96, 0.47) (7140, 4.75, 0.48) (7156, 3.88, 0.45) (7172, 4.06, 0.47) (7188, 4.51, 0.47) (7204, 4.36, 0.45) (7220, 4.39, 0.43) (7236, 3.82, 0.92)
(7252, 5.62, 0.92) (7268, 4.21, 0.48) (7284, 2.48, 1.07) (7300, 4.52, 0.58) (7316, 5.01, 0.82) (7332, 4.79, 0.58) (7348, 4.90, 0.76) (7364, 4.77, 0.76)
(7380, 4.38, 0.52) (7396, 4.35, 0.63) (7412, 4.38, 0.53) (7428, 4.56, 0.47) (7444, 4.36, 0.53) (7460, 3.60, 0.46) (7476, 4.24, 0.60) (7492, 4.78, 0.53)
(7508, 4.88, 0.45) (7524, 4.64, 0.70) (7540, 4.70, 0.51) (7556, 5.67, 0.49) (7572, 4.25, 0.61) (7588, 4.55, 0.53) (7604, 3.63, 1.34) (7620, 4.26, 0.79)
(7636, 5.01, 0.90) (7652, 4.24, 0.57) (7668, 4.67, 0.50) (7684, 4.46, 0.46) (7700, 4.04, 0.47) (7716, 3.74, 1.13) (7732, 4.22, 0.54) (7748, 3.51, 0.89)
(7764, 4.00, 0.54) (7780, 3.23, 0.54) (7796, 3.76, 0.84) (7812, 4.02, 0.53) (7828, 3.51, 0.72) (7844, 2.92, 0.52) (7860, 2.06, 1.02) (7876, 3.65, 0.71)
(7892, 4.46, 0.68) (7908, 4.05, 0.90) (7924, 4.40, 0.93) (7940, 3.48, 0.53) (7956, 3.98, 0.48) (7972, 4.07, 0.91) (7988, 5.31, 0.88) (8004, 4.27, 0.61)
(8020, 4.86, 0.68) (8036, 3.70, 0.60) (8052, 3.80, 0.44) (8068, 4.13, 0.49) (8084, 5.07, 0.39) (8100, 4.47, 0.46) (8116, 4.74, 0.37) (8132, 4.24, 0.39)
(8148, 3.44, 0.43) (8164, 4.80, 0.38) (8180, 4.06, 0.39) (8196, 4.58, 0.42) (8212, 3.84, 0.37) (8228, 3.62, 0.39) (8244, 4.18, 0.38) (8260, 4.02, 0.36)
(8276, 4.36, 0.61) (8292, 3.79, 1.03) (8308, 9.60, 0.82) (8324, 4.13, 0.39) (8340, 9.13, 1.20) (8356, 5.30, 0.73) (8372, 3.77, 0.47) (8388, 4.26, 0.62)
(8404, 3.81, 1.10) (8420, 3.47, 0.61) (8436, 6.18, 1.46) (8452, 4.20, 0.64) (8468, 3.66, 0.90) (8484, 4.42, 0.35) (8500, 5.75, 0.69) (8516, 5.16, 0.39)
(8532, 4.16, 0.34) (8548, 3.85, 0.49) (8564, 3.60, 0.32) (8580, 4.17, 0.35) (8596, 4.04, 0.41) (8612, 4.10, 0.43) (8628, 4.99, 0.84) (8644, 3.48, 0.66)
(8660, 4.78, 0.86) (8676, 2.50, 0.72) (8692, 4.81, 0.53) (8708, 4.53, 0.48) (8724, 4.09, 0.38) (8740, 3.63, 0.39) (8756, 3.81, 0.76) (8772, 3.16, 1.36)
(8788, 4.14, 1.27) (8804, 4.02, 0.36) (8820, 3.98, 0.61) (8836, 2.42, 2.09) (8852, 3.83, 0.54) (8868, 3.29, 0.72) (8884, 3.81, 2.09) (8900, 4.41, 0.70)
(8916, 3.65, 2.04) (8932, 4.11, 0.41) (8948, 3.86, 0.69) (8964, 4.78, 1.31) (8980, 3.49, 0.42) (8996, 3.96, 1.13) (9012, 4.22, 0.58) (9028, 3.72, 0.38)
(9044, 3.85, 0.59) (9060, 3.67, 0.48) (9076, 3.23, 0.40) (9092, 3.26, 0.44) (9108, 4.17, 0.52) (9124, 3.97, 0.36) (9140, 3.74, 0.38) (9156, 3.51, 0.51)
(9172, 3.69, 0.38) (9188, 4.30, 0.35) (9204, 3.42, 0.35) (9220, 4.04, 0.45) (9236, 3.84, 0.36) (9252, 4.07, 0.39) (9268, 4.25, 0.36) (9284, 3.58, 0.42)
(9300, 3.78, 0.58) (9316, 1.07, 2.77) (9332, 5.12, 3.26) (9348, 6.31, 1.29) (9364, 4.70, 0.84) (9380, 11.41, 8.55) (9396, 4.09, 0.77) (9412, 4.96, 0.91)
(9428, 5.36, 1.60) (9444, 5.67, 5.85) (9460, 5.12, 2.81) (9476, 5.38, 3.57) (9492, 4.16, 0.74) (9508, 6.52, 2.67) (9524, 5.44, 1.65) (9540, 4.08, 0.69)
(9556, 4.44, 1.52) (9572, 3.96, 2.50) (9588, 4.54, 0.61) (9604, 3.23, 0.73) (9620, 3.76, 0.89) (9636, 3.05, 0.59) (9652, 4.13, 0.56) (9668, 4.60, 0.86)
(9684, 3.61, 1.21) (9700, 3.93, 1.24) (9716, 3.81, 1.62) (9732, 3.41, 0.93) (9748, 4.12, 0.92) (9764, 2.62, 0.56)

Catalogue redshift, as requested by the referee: 0.27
